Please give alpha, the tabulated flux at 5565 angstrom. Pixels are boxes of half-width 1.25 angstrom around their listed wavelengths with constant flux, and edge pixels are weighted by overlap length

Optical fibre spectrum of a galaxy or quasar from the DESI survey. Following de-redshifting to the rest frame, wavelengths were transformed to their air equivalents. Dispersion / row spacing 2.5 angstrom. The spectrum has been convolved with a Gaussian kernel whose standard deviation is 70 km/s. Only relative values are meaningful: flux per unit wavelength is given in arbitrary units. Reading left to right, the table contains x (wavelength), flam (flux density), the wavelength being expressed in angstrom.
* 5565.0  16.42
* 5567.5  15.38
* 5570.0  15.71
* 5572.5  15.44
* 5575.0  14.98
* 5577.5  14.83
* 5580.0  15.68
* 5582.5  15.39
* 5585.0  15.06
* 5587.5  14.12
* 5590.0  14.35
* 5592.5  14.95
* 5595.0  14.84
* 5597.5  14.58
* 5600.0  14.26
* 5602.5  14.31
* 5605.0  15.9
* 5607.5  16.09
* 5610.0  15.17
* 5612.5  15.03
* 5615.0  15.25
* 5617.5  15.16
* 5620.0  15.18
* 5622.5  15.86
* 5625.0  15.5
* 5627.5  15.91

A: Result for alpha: 16.42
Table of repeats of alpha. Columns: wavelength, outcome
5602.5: 14.31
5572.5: 15.44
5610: 15.17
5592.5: 14.95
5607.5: 16.09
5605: 15.9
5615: 15.25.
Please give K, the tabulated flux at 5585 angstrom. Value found 15.06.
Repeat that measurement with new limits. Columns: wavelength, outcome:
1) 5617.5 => 15.16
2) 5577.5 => 14.83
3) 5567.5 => 15.38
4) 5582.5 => 15.39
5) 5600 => 14.26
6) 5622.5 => 15.86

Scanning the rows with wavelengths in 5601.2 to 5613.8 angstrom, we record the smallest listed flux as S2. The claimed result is 14.31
